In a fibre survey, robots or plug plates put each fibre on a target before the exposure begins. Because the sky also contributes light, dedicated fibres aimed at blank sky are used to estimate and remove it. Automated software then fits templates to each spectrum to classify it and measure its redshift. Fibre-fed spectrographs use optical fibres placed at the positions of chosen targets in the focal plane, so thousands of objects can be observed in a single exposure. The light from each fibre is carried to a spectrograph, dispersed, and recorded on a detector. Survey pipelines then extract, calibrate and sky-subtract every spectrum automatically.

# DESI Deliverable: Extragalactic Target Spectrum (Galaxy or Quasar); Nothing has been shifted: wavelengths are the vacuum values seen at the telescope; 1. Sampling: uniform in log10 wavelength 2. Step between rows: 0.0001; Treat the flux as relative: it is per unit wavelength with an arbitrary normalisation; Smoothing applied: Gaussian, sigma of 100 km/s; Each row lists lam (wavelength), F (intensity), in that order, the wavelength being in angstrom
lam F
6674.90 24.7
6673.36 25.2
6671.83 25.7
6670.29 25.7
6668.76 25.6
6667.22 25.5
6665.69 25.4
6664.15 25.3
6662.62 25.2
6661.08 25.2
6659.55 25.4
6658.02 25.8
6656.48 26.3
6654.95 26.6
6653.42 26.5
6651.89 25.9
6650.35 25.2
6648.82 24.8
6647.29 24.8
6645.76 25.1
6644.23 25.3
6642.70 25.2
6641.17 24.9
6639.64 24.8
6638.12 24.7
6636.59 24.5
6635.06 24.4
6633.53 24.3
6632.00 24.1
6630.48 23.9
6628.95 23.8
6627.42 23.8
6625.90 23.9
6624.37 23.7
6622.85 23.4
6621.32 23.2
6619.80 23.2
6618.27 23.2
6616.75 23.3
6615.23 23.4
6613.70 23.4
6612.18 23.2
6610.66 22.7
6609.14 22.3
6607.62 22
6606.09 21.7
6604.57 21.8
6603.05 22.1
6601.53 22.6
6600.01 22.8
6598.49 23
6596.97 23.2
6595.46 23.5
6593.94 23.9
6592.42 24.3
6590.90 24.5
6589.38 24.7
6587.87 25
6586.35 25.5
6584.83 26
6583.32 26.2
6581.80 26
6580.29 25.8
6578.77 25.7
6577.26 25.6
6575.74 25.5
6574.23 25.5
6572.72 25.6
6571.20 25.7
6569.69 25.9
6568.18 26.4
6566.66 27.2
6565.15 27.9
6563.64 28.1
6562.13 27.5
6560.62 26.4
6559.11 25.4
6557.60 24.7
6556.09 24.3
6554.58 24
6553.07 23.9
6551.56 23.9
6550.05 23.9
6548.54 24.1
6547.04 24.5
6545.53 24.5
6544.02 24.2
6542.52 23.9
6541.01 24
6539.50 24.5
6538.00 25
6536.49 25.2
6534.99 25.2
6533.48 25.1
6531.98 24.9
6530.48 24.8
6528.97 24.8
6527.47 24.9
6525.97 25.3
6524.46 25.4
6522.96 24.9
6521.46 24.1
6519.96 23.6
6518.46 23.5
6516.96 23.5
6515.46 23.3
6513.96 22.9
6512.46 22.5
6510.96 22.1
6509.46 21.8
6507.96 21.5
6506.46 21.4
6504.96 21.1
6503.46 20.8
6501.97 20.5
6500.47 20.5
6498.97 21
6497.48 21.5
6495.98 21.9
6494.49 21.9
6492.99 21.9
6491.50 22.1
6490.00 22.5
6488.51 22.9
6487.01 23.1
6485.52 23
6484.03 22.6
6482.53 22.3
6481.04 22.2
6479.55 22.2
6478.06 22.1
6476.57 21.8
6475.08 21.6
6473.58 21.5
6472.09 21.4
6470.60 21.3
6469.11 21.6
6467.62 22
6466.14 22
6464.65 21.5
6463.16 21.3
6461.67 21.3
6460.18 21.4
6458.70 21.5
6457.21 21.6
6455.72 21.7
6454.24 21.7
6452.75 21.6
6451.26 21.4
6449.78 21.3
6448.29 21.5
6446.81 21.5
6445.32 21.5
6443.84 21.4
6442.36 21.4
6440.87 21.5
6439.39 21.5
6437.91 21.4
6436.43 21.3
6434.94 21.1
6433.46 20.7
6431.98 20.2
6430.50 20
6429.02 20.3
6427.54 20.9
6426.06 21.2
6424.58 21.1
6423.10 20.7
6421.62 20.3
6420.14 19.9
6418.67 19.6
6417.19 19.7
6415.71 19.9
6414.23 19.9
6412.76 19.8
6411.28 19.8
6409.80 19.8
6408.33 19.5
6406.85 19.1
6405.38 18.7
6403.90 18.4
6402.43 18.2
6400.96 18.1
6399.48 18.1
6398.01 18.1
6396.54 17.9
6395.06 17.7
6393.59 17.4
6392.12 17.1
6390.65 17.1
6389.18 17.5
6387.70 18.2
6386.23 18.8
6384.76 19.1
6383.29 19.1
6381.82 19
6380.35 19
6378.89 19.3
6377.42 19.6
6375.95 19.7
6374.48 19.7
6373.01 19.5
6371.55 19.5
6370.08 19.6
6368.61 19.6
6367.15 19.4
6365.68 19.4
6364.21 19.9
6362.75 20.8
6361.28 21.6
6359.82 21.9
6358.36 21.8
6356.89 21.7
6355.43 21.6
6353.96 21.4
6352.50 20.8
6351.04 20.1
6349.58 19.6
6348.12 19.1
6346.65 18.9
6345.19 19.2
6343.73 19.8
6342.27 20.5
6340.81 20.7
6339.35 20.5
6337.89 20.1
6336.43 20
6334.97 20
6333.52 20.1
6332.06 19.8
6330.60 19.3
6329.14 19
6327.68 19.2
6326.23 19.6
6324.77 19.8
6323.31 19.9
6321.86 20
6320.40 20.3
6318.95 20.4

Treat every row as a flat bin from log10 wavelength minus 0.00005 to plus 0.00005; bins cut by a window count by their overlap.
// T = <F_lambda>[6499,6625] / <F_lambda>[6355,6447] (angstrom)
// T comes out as 1.22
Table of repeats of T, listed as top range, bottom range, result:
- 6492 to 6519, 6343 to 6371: 1.08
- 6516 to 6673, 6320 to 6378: 1.23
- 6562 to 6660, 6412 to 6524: 1.14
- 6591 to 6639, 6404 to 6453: 1.14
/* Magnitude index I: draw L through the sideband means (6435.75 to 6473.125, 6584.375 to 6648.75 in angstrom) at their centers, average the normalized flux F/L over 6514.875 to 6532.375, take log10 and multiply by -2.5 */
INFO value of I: -0.090 mag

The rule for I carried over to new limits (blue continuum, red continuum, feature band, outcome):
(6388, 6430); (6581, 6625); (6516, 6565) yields -0.12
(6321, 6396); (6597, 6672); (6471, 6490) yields -0.03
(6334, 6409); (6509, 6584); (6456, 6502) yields 0.05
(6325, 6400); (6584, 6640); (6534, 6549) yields -0.10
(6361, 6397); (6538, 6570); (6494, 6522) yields 0.07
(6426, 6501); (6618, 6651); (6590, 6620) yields 0.04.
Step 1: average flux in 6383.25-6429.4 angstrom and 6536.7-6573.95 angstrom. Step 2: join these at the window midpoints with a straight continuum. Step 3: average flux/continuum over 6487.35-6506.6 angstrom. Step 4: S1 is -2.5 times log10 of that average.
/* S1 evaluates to 0.061 mag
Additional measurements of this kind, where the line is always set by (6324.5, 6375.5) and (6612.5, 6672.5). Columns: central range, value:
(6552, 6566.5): -0.11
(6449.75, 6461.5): 0.01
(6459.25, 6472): 0.02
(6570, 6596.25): -0.07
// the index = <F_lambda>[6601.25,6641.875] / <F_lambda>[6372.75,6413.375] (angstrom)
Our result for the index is 1.25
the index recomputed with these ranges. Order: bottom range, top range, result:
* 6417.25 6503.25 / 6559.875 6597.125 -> 1.20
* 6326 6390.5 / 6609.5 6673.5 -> 1.24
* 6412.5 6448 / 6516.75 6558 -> 1.18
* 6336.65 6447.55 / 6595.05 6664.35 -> 1.21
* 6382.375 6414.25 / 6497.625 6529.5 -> 1.23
